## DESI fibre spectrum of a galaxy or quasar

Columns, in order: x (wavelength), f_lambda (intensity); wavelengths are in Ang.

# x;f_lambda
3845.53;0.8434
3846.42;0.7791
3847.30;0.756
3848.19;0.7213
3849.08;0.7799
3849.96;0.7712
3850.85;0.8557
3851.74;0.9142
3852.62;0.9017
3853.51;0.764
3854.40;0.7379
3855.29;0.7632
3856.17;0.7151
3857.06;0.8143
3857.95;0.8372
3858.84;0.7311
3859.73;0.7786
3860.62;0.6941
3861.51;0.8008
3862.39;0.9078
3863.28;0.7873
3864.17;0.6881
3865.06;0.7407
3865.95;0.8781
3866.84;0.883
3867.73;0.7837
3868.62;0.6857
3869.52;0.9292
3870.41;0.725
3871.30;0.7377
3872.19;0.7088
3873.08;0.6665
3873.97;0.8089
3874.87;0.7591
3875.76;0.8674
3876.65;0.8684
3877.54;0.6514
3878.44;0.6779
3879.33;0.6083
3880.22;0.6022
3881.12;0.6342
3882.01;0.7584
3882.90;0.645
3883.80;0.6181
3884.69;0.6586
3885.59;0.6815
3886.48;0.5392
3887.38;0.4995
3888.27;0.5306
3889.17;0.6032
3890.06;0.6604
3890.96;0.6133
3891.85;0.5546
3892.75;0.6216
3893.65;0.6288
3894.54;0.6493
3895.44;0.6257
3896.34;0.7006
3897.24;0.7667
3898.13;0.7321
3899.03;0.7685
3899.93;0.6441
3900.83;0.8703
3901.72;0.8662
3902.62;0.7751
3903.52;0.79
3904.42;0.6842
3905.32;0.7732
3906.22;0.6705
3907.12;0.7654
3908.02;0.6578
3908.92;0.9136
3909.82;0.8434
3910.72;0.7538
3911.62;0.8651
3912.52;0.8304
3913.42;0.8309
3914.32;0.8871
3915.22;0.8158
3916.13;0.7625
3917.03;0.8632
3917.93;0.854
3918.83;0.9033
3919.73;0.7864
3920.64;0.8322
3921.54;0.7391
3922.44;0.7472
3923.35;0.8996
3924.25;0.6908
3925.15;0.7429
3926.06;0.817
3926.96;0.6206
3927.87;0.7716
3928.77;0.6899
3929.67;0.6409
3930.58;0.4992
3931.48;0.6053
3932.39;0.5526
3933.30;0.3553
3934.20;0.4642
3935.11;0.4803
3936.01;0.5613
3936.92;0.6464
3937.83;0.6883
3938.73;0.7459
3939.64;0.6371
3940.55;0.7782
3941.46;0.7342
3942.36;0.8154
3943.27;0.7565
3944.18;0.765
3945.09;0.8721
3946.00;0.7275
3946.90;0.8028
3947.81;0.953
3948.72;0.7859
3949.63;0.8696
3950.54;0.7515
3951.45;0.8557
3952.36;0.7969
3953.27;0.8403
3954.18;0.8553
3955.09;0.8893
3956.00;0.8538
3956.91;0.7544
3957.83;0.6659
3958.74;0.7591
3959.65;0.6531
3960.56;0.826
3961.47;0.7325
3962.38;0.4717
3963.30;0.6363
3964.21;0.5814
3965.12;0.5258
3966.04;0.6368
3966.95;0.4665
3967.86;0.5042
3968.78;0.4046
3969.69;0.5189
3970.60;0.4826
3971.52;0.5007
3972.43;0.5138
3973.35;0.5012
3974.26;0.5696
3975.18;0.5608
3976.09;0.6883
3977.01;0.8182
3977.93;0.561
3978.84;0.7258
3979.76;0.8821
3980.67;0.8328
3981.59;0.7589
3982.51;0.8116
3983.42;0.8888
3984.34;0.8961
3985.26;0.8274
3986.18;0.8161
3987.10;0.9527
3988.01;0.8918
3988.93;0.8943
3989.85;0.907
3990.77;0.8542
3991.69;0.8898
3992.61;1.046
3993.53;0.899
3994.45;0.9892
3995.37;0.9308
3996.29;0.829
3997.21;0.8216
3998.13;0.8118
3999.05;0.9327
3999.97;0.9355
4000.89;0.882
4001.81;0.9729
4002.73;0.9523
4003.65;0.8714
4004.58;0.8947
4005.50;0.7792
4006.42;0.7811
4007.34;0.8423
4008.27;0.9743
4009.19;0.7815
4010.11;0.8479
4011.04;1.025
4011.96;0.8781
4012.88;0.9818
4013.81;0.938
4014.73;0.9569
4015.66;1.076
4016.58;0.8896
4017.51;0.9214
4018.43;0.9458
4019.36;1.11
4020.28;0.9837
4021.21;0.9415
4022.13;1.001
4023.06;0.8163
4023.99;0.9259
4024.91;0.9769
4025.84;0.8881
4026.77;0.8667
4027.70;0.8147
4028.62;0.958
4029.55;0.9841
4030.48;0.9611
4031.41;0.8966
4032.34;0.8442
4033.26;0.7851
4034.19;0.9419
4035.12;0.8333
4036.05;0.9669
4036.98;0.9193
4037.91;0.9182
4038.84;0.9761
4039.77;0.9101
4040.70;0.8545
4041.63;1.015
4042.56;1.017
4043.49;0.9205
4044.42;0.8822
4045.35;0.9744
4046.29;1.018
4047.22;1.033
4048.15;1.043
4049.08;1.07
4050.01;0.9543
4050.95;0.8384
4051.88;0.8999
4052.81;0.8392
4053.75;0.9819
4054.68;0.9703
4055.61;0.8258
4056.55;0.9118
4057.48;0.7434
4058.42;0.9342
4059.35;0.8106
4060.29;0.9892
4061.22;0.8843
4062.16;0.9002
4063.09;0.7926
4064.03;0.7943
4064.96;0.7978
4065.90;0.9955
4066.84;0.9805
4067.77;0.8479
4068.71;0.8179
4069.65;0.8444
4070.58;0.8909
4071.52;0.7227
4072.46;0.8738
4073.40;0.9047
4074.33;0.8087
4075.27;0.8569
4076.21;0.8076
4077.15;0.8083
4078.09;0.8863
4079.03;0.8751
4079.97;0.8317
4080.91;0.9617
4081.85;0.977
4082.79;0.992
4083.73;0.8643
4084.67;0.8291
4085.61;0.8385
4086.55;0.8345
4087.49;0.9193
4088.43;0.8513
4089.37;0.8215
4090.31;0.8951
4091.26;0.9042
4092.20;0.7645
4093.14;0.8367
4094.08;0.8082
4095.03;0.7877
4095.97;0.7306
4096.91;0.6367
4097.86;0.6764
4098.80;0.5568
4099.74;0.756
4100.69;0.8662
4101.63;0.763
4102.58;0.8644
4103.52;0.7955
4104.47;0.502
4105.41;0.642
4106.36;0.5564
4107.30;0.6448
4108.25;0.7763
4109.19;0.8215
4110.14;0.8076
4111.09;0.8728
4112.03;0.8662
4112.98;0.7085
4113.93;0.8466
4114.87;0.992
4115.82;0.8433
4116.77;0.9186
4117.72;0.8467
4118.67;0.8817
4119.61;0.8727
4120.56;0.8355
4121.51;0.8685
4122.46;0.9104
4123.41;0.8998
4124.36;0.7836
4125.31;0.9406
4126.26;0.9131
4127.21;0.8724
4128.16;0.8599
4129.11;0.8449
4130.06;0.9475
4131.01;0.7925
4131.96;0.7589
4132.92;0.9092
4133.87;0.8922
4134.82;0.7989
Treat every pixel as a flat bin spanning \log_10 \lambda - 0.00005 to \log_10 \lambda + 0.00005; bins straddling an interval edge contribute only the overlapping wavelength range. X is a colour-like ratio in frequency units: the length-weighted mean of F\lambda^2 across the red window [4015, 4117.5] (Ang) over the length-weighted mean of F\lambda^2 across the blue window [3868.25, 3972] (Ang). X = 1.3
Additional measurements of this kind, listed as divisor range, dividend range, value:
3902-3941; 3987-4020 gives 1.31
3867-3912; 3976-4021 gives 1.32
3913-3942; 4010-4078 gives 1.37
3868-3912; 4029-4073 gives 1.39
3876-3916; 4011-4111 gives 1.34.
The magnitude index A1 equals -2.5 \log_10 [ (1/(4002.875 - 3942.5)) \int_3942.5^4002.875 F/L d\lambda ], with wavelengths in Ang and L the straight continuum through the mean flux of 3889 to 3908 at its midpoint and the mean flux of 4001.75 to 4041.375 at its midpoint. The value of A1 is 0.09 mag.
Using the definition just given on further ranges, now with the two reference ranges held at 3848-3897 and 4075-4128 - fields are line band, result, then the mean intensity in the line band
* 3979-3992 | -0.12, 0.861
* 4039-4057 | -0.18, 0.946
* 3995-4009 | -0.13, 0.879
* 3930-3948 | 0.13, 0.668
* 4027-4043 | -0.16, 0.917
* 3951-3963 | -0.01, 0.764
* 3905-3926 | -0.08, 0.802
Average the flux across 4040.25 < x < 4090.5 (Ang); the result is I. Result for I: 0.893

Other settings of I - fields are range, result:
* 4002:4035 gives 0.915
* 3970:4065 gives 0.877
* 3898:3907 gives 0.758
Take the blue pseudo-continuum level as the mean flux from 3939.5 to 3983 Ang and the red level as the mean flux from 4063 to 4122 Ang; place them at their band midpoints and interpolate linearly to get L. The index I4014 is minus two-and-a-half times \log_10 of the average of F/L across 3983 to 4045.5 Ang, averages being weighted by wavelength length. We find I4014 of -0.213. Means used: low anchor 0.702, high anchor 0.822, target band 0.913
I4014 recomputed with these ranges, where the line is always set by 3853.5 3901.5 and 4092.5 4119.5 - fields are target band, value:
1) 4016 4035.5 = -0.22 mag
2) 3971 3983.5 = 0.09 mag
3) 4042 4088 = -0.17 mag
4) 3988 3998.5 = -0.20 mag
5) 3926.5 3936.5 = 0.27 mag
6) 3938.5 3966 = -0.03 mag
